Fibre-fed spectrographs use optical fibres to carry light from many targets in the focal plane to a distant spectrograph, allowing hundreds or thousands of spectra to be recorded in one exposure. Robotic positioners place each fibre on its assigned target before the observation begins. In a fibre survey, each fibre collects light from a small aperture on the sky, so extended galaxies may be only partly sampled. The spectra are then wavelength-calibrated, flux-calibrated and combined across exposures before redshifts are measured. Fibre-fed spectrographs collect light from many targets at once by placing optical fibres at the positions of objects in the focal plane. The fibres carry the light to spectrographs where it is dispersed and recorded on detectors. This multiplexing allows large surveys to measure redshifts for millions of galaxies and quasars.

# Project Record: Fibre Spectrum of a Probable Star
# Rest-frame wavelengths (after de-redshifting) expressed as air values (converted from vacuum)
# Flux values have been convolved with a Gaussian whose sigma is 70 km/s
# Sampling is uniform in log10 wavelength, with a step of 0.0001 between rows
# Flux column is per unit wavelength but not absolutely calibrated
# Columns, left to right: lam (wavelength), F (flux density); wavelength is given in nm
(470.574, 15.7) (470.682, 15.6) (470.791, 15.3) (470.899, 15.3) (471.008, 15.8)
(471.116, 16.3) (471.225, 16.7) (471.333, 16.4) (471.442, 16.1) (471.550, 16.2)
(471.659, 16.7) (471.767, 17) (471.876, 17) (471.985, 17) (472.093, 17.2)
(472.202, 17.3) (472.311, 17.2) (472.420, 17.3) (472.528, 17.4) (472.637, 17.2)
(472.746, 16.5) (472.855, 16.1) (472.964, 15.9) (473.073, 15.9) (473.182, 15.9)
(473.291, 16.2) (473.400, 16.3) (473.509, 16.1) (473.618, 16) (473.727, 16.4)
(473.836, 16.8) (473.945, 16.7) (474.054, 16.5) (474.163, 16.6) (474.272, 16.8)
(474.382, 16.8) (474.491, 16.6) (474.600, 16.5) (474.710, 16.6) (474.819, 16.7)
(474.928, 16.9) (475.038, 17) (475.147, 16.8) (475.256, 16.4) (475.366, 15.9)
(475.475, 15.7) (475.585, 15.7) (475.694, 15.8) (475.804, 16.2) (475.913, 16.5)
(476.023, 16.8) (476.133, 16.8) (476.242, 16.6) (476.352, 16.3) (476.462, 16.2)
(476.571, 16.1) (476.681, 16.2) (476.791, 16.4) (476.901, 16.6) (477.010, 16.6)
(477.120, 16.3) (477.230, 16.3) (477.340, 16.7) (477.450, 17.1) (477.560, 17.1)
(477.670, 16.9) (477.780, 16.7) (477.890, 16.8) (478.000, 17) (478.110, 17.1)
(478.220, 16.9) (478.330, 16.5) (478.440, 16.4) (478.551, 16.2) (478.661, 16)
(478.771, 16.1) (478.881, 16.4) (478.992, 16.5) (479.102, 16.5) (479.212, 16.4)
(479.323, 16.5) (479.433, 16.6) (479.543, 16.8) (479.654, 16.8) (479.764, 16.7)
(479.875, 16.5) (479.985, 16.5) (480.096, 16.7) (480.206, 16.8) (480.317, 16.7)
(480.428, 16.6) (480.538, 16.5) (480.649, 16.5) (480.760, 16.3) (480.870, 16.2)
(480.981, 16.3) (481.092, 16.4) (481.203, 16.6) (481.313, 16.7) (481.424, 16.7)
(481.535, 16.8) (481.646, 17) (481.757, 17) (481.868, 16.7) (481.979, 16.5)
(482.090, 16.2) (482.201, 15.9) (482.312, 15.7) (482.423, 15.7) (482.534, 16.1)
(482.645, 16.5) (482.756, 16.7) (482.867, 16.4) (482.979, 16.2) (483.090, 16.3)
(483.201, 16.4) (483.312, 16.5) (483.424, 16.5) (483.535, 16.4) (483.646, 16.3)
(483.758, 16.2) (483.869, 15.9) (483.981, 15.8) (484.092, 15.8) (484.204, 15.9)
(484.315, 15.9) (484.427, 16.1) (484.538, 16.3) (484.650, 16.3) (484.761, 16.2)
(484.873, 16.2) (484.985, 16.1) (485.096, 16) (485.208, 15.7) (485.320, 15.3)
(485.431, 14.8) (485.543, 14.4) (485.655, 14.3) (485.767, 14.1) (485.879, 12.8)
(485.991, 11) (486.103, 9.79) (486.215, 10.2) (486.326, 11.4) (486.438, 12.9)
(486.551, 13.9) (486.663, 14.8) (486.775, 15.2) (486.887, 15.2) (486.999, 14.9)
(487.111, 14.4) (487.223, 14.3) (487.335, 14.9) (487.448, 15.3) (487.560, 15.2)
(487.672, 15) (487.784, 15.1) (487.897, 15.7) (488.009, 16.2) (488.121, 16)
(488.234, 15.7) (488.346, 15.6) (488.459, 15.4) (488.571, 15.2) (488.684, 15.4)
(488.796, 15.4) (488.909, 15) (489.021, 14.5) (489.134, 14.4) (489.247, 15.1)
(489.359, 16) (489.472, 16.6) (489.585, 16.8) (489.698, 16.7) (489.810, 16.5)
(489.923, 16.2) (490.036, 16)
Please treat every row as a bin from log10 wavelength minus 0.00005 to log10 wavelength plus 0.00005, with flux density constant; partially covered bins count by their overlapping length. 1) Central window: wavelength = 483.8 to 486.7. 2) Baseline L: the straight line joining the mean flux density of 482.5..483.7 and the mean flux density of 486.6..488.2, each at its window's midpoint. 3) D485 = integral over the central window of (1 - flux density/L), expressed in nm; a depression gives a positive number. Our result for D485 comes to 0.23 nm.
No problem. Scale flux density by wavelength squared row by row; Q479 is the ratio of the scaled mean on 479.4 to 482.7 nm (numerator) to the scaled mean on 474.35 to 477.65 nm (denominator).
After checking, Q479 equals 1.02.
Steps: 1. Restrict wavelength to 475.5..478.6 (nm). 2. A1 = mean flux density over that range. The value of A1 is 16.5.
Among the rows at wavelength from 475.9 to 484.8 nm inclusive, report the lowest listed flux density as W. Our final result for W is 15.7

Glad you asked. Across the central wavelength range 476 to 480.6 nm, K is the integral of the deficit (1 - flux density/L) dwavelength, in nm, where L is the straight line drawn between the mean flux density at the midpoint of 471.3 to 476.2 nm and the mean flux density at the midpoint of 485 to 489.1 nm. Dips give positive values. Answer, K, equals -0.214 nm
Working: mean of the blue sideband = 16.5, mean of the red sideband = 14.5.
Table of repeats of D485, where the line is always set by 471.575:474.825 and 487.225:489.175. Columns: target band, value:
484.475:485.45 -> -0.02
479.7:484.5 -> -0.17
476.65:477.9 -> -0.03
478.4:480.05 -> -0.04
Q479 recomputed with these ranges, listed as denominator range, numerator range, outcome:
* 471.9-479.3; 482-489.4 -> 0.96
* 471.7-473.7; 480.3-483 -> 1.03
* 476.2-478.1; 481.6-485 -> 1.00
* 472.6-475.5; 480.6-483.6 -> 1.03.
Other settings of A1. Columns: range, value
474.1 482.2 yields 16.5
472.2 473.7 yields 16.5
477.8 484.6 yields 16.4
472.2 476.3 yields 16.5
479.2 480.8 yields 16.6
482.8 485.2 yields 16.2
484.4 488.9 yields 14.7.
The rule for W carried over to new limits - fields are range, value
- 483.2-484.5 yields 15.8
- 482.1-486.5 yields 9.79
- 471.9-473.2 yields 15.9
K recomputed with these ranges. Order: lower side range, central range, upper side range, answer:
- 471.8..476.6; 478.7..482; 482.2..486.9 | -0.182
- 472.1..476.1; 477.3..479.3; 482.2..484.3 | -0.033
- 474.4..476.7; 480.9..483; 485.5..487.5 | -0.243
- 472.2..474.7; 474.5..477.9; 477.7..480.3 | 0.016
